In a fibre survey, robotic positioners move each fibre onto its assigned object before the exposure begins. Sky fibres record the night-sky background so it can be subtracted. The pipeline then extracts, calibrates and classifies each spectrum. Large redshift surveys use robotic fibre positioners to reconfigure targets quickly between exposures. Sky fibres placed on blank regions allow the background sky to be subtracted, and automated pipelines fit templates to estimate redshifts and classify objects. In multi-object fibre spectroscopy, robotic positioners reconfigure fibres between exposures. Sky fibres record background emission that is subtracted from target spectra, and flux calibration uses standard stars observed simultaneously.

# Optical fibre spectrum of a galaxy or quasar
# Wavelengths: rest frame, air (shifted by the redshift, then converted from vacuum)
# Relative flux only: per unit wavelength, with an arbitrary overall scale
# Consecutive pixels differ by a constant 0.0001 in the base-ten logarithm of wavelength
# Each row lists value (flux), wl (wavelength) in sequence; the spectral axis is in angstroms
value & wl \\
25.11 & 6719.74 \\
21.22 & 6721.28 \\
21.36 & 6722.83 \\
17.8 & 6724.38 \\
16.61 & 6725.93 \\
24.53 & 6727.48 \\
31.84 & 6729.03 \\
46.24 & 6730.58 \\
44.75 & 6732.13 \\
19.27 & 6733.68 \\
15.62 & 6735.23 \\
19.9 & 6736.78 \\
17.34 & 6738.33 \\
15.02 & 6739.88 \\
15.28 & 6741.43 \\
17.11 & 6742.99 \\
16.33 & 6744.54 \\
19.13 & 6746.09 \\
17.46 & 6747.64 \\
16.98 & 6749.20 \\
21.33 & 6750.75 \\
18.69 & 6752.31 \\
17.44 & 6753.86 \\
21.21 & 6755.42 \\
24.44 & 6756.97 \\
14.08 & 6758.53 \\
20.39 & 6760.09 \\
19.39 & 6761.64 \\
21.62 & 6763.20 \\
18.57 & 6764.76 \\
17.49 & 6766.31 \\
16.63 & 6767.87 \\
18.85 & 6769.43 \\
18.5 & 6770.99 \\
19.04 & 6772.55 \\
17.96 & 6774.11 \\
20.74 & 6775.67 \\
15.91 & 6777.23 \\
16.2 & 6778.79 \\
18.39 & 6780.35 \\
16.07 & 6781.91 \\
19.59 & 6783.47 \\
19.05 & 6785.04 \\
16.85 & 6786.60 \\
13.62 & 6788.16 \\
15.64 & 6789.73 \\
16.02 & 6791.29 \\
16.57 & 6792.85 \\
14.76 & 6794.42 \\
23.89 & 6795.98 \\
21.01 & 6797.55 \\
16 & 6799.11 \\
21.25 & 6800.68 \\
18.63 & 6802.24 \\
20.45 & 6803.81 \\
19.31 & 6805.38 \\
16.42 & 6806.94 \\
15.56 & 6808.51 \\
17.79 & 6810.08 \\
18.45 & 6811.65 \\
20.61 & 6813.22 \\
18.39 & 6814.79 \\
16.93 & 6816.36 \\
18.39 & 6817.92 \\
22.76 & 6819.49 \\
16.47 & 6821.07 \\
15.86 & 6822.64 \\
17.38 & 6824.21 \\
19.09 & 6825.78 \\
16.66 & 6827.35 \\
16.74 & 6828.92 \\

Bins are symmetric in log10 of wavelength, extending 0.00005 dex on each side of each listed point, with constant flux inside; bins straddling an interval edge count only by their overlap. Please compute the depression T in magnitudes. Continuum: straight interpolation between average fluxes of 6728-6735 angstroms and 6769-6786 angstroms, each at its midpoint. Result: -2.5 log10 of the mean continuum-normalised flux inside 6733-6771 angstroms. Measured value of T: 0.38 mag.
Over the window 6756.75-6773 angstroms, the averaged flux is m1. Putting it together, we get 18.8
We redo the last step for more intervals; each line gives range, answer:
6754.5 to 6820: 18.4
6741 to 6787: 18.4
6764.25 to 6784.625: 18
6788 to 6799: 17.5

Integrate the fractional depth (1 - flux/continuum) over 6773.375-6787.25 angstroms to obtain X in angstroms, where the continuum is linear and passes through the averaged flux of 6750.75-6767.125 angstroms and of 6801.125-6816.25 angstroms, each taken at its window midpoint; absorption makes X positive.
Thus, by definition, 0.8 angstroms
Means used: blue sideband 19.4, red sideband 18.4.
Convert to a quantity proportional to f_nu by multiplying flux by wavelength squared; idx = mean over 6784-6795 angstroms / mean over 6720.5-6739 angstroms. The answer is 0.7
